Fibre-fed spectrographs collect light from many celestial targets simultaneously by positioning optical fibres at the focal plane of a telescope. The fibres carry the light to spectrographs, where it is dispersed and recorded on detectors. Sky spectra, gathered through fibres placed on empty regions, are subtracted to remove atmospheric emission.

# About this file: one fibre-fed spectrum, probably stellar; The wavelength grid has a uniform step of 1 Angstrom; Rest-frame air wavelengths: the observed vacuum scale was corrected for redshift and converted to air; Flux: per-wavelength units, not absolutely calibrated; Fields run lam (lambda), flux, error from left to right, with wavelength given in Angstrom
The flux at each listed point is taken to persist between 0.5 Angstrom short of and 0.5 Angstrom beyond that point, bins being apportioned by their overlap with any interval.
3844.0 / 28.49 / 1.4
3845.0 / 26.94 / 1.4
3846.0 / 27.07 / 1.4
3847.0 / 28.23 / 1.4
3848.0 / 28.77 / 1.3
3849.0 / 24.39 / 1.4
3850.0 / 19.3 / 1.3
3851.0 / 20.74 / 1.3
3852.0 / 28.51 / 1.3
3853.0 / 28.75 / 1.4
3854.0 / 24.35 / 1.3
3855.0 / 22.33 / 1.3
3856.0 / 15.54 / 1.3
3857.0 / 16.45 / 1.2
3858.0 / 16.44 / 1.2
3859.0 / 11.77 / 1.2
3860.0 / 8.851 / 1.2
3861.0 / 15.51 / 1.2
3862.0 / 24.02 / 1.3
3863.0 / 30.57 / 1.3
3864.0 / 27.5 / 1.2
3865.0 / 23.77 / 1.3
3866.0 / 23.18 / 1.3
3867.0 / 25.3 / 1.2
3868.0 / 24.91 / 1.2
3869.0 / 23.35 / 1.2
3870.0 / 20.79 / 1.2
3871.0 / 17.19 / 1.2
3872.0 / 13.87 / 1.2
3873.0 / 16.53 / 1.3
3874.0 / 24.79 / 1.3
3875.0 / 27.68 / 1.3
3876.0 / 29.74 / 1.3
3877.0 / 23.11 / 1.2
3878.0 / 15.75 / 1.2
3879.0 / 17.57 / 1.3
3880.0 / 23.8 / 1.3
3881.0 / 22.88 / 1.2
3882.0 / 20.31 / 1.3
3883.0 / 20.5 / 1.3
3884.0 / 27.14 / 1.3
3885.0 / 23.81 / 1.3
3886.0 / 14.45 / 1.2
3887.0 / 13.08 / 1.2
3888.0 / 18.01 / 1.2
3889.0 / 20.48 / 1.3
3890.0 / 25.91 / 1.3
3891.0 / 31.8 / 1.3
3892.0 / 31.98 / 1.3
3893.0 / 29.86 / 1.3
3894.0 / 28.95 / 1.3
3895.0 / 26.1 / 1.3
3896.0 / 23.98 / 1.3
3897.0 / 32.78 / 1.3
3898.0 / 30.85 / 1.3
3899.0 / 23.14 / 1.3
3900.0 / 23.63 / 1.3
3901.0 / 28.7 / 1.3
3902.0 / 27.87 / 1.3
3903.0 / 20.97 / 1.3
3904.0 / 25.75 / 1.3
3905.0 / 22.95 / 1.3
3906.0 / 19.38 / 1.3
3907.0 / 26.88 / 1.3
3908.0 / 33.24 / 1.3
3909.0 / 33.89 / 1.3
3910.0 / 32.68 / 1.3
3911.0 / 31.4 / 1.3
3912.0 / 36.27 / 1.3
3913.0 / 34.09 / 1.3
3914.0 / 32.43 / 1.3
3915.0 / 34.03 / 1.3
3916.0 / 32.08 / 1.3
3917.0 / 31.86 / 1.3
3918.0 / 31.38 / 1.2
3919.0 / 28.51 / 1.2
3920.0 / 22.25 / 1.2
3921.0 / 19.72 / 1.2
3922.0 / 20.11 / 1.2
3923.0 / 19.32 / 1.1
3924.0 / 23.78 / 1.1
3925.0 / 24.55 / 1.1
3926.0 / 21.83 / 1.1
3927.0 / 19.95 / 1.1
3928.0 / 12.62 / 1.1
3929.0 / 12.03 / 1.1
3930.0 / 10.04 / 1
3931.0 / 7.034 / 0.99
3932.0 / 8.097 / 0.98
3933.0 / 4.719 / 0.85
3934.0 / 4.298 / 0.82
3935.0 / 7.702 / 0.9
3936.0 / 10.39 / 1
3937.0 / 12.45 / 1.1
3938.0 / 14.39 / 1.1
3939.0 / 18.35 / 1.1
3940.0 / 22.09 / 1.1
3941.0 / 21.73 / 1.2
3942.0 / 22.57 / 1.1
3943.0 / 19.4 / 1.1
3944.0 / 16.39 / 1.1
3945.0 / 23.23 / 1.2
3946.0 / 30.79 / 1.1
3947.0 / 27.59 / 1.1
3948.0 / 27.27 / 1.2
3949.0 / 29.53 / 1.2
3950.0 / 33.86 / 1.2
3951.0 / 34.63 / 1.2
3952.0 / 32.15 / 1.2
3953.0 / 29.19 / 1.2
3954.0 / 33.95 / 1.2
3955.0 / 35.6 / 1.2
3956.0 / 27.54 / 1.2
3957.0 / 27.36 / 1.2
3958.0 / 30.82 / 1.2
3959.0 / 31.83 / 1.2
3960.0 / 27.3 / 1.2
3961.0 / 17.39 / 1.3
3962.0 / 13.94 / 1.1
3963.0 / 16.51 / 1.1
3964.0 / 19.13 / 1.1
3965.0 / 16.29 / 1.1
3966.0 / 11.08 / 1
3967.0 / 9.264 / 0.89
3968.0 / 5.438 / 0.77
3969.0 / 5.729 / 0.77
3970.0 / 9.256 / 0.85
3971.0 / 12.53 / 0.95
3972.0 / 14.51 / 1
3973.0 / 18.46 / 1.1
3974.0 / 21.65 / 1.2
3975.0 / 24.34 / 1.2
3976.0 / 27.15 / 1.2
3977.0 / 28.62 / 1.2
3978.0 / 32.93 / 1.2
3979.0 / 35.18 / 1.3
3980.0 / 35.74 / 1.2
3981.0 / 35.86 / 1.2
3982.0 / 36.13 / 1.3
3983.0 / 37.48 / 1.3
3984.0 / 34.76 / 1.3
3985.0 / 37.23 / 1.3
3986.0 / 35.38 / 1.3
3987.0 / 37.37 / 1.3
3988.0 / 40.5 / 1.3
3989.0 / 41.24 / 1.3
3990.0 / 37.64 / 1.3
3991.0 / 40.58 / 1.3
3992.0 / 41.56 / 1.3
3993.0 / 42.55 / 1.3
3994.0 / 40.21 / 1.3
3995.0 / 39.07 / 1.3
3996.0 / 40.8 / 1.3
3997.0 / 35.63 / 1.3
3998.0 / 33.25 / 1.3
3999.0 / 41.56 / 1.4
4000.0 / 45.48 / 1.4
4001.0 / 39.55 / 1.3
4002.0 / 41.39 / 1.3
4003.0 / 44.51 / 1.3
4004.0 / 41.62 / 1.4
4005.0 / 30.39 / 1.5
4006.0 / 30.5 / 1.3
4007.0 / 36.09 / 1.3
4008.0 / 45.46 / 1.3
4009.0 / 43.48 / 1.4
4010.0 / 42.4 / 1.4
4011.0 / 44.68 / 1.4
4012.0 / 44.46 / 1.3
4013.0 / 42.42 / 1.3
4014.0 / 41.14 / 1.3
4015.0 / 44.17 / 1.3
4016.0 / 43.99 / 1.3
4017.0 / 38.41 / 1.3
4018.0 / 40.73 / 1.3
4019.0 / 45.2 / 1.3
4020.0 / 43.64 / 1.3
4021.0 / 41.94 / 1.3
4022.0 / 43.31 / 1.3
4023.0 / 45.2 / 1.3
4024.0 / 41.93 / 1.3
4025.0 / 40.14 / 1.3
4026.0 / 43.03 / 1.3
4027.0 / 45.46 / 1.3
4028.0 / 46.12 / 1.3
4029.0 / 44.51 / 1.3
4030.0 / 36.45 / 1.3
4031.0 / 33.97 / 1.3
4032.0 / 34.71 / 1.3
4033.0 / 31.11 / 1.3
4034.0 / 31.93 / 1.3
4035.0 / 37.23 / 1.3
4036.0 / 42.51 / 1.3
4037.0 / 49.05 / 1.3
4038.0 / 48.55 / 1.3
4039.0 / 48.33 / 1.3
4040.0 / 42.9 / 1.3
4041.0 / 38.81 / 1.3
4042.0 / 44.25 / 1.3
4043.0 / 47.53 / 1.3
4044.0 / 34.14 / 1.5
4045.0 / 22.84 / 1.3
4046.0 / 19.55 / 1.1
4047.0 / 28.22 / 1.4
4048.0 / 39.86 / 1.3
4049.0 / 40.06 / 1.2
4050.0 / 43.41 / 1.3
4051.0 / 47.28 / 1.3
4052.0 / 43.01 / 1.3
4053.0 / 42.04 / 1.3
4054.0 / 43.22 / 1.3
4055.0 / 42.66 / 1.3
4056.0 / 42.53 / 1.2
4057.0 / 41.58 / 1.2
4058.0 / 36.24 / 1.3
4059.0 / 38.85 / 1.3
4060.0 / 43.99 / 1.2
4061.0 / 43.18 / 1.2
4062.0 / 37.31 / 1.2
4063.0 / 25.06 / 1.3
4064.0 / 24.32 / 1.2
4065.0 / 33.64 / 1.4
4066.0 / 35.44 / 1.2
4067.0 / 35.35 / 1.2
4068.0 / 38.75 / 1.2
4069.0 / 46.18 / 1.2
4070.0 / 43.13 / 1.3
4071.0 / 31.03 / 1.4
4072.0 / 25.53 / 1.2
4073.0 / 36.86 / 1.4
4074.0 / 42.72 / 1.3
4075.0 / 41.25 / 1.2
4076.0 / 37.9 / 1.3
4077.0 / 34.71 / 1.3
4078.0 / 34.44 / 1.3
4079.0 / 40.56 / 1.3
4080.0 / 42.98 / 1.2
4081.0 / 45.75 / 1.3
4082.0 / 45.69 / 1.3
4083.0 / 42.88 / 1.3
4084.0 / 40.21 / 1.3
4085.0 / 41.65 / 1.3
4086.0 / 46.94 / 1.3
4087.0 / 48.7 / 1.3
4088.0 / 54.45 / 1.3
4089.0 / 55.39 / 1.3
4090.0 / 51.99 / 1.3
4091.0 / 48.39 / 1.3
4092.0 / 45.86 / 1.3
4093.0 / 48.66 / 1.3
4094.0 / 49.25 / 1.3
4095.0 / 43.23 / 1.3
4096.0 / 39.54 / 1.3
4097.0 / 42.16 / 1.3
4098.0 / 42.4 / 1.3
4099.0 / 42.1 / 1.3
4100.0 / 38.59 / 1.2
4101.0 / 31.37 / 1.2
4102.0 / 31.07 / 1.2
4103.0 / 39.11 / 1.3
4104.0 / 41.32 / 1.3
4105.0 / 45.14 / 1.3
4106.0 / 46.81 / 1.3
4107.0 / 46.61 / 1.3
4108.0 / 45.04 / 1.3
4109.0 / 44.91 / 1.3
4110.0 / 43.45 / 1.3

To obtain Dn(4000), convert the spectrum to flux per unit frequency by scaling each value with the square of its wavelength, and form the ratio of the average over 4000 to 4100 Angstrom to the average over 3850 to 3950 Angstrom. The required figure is 1.95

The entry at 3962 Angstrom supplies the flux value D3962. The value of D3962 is 13.94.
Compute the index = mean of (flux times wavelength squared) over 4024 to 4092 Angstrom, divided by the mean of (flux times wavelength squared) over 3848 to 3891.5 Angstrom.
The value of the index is 2.05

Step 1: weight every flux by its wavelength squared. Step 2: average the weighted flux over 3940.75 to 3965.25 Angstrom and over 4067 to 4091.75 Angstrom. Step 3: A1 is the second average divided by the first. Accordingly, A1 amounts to 1.74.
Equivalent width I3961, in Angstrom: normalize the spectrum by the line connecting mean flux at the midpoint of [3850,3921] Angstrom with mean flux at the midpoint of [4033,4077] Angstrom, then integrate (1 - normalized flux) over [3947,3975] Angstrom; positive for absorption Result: 7.7 Angstrom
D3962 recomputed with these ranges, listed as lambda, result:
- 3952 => 32.15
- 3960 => 27.3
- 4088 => 54.45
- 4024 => 41.93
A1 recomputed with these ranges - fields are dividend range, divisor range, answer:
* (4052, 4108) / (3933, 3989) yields 1.81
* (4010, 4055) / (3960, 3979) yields 2.38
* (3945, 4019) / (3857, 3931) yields 1.42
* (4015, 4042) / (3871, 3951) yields 1.92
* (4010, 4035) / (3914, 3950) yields 2.14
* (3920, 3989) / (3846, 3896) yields 1.05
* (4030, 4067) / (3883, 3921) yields 1.51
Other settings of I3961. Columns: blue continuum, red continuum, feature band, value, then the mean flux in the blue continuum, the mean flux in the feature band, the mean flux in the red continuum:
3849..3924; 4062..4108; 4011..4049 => -4.2 Angstrom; 24.3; 40.3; 41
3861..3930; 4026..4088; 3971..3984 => 1.5 Angstrom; 24.6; 28.6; 39.4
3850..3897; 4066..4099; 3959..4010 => 4.1 Angstrom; 22.3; 30.7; 42.5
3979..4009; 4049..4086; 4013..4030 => -1.7 Angstrom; 38.6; 42.8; 39.3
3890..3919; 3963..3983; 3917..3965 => 6.3 Angstrom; 29.2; 21.4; 21.3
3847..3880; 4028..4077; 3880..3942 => 6.7 Angstrom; 21.7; 22.8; 38.4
